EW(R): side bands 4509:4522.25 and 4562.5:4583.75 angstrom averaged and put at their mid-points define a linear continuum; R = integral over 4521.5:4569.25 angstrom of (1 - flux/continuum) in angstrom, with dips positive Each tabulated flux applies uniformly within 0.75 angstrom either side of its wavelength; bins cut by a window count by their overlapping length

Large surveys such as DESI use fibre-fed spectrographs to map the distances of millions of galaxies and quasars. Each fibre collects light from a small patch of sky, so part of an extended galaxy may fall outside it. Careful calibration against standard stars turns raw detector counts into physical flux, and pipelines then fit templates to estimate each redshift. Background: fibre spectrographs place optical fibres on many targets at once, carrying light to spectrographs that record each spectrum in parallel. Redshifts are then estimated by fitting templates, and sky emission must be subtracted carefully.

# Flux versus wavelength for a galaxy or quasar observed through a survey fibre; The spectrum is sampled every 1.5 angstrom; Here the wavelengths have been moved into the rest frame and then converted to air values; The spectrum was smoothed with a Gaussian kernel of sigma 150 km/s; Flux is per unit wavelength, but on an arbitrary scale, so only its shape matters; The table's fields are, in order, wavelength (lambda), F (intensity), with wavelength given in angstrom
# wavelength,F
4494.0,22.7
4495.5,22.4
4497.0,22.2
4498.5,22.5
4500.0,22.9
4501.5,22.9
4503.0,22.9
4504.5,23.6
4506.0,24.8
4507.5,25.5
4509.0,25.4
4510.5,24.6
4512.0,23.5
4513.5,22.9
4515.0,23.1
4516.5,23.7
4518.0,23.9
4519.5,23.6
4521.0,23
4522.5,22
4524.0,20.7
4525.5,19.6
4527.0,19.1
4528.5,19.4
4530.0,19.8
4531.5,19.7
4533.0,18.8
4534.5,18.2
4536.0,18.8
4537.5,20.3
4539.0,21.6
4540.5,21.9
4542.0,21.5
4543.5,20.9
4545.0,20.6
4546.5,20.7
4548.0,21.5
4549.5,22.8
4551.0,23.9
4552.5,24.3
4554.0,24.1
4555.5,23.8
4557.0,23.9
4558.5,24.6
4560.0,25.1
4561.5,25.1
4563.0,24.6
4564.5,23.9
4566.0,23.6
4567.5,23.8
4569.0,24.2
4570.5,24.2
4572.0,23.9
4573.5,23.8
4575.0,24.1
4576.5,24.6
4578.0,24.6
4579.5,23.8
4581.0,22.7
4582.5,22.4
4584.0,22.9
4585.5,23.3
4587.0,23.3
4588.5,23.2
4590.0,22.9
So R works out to 3.6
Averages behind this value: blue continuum 23.6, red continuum 23.8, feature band 21.9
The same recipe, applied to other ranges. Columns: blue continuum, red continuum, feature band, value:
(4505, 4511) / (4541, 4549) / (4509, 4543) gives 2.52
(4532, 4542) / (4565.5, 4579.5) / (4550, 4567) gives -1.33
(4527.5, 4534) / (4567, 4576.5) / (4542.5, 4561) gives -1.05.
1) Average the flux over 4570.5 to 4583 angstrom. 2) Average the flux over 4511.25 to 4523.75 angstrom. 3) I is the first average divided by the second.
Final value 1.03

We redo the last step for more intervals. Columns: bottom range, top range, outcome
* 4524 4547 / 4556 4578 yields 1.21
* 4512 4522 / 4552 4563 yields 1.05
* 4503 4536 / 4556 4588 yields 1.08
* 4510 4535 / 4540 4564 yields 1.07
